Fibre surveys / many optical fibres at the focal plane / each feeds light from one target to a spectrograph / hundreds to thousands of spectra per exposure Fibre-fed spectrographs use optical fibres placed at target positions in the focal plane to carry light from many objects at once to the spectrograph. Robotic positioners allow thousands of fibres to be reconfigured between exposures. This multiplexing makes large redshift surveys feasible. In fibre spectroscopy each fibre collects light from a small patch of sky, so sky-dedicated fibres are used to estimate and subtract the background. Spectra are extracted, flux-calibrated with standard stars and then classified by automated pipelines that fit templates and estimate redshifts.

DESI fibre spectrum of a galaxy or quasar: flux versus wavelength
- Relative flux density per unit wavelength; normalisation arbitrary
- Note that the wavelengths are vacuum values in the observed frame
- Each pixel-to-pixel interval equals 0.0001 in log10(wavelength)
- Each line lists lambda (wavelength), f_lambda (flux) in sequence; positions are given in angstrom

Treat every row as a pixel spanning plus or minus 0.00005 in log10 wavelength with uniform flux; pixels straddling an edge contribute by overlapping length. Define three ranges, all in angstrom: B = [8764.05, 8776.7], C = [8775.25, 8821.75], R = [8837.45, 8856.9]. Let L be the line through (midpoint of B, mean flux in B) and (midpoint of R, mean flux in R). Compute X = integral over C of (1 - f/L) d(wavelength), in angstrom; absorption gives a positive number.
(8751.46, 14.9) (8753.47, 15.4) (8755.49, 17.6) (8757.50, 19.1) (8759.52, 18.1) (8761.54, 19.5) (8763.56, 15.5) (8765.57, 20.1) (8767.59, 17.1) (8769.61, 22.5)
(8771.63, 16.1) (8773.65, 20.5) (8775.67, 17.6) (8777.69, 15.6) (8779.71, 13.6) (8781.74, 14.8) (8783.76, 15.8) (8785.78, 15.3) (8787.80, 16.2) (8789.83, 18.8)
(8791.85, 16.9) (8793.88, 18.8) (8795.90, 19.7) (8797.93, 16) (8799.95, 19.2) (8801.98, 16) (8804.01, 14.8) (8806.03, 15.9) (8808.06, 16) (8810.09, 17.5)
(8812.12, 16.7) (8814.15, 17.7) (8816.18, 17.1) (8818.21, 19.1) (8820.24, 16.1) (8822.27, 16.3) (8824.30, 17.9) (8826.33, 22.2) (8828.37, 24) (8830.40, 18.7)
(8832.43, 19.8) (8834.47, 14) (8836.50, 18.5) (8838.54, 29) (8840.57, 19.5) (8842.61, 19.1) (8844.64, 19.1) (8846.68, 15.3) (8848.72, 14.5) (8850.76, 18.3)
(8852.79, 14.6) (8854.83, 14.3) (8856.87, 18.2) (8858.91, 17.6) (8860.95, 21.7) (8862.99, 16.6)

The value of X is 4.7 angstrom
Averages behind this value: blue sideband 18.8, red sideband 18.2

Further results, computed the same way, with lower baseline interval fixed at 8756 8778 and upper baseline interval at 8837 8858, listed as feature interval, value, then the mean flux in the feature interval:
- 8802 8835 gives 1.0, 17.7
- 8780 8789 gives 1.4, 15.4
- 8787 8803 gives 0.5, 17.7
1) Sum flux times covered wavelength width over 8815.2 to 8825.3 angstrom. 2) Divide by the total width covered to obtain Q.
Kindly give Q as 17.3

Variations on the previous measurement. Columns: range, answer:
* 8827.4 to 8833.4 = 20.8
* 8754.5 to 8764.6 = 18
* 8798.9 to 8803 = 17.6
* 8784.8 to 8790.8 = 16.8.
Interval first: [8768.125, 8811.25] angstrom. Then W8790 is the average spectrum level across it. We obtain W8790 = 17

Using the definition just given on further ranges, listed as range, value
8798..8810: 16.4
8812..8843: 19.2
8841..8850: 17.2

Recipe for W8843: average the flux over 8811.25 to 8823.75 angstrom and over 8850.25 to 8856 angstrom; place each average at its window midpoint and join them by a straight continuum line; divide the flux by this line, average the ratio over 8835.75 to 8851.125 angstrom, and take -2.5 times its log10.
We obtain -0.19 mag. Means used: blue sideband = 17.2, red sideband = 15.6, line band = 19.2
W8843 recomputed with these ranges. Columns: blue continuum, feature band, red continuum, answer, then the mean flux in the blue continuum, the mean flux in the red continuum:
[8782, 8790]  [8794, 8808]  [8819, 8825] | -0.038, 16.1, 16.8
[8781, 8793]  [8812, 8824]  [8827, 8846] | 0.089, 16.4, 20.1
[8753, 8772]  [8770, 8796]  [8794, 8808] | 0.040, 18.2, 17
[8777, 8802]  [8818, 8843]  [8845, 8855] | -0.216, 16.7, 15.7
